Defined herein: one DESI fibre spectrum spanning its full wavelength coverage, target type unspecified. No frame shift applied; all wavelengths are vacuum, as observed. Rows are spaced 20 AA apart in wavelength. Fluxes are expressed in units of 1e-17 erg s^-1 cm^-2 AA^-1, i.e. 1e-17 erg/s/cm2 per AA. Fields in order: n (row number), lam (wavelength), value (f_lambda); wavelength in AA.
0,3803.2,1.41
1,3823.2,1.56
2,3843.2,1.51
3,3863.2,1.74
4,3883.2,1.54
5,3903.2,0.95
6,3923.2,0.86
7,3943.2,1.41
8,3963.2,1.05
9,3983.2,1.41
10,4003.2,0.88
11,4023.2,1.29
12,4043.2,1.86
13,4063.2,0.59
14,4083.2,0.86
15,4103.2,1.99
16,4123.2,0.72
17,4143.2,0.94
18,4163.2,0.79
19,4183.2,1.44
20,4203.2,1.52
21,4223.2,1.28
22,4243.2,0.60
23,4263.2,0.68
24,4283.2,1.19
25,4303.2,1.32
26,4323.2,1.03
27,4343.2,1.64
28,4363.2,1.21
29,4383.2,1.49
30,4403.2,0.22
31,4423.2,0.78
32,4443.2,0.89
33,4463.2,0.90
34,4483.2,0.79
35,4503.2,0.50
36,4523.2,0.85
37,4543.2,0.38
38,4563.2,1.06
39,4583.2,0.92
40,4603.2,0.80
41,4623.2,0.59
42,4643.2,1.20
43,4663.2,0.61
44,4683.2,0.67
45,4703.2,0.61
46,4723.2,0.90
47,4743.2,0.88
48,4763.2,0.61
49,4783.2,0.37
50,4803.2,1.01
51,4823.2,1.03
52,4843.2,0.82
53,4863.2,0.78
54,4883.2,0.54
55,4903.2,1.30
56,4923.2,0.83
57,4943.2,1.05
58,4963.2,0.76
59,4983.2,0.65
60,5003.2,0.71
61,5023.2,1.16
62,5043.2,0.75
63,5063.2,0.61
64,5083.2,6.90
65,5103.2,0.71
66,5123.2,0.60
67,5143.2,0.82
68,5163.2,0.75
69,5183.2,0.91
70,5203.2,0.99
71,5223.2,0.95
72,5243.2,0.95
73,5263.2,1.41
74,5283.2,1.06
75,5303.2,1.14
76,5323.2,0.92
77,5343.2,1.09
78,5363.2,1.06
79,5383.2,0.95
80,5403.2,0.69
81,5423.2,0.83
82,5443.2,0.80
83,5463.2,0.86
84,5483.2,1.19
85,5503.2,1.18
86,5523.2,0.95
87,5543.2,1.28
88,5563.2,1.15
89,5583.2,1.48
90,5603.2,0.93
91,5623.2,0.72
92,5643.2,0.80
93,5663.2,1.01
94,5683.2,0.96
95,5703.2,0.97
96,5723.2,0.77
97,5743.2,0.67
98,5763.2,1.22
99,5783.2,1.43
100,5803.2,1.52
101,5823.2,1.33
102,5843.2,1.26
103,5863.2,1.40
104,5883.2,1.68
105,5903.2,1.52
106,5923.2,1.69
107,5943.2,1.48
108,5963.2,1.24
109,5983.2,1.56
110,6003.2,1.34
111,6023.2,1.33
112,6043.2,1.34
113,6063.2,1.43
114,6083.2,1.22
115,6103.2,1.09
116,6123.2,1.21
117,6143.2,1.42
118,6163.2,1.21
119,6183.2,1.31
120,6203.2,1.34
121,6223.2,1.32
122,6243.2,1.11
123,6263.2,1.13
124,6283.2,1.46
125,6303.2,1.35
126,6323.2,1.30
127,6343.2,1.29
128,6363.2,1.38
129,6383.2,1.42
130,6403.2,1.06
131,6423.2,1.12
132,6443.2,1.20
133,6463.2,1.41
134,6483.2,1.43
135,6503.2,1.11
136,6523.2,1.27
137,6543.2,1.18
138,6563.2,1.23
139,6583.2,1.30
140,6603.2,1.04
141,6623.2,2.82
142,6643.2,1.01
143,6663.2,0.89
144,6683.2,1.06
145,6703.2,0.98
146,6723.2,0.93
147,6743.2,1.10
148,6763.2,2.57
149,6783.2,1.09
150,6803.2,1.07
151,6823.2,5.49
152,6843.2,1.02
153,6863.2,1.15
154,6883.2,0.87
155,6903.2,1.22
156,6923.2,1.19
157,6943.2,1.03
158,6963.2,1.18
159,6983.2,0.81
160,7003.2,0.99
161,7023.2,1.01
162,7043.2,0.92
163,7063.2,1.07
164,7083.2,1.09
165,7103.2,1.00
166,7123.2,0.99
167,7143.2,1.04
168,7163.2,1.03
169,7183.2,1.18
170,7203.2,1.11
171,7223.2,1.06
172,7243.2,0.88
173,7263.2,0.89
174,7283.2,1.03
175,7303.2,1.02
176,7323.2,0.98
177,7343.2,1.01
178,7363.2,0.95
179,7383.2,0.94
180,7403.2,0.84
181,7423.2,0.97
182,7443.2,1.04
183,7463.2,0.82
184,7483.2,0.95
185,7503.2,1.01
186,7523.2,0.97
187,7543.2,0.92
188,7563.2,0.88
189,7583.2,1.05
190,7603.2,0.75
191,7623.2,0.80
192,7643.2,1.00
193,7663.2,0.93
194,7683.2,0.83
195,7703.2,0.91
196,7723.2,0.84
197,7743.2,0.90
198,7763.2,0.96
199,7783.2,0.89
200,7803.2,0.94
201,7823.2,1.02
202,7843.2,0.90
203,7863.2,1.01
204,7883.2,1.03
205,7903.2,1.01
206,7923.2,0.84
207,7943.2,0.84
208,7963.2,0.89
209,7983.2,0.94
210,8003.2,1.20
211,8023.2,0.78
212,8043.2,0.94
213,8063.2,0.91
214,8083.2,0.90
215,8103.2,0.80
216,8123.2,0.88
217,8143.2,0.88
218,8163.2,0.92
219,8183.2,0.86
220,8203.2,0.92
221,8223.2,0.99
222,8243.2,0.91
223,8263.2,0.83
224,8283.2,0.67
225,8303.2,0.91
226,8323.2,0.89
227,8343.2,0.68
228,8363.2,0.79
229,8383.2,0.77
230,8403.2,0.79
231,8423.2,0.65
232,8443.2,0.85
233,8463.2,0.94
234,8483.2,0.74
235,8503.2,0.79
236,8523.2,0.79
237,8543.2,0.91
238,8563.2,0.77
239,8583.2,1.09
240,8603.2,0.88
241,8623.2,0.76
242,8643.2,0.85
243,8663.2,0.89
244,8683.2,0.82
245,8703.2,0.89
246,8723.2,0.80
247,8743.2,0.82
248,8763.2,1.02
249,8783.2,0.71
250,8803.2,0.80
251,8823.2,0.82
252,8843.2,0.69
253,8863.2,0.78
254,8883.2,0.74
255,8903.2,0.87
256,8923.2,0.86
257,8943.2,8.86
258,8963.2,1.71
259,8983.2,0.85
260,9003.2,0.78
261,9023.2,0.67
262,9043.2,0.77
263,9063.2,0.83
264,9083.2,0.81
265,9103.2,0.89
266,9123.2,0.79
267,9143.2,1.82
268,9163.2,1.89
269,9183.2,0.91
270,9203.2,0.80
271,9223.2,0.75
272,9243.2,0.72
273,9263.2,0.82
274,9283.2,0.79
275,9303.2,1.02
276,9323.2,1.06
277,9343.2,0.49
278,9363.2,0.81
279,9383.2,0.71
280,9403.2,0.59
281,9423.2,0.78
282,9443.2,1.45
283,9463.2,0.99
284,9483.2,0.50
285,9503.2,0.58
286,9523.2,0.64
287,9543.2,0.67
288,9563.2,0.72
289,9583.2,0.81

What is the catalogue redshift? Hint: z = 0.362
